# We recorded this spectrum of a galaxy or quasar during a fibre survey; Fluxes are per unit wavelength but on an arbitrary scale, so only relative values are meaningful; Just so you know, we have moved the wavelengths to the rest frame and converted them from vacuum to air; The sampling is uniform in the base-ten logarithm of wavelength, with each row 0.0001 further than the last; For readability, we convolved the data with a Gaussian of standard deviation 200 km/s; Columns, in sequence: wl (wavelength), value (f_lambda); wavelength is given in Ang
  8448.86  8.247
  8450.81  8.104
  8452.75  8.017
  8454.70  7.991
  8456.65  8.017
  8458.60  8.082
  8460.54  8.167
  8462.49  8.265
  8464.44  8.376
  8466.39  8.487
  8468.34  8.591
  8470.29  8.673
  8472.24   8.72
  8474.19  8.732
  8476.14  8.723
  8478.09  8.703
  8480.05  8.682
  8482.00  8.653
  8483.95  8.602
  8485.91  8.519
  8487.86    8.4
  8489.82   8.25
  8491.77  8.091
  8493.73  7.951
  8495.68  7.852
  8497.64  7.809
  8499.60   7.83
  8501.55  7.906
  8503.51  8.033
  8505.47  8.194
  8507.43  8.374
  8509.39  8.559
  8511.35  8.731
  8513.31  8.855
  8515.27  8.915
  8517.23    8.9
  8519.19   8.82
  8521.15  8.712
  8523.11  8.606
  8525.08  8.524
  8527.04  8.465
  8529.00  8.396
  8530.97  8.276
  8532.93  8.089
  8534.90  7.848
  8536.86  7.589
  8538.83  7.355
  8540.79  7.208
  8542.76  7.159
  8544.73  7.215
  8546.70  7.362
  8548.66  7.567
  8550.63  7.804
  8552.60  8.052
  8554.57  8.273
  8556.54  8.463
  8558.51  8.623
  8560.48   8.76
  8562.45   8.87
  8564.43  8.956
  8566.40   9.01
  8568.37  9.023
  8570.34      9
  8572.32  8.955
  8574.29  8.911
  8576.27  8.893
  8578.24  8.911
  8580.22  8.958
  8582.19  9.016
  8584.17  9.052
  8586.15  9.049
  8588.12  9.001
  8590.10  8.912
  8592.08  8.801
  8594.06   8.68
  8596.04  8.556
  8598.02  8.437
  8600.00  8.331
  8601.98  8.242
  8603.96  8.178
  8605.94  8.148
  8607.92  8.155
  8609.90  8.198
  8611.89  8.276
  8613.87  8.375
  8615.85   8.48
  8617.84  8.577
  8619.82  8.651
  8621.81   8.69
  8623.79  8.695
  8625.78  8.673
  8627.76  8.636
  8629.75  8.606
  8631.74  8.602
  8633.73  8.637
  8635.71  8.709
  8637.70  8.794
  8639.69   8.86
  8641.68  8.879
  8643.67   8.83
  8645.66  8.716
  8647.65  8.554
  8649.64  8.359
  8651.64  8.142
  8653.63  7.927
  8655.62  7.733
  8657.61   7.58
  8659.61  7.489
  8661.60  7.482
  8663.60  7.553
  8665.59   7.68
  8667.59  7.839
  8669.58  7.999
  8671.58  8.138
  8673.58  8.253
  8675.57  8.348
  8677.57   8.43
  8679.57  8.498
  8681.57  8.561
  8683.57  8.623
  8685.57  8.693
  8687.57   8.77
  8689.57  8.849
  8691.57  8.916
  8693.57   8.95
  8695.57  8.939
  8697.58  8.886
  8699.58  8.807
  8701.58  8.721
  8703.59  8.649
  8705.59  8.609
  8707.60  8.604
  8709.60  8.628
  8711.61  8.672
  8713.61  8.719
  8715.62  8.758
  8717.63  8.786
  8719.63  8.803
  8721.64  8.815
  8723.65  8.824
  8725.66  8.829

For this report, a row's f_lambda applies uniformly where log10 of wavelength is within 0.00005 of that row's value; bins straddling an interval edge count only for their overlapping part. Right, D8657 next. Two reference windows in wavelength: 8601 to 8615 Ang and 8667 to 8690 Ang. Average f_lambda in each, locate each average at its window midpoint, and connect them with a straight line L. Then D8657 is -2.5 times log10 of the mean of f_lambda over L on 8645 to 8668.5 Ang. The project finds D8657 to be 0.060 mag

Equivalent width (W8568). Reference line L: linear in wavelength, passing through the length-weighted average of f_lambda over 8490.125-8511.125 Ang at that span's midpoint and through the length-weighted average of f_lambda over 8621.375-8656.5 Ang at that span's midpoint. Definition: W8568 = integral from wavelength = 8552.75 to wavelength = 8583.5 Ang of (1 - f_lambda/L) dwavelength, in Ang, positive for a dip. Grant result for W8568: -1.9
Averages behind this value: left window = 8.09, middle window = 8.82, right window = 8.56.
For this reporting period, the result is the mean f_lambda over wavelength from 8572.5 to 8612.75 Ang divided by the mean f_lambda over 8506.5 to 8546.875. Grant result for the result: 1.1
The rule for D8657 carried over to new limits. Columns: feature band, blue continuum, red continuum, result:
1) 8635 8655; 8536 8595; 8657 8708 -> -0.020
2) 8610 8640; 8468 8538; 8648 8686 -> -0.058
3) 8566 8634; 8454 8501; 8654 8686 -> -0.066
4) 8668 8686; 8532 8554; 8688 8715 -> 0.028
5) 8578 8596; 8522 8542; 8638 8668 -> -0.107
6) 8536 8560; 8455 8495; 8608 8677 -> 0.085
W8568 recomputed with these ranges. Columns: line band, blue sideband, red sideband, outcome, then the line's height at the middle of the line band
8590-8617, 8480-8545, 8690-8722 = 0.26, 8.48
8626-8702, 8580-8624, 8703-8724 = 2.04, 8.65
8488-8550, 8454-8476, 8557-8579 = 3.85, 8.65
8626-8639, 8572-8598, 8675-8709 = 0.19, 8.8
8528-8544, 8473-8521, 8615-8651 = 1.43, 8.49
